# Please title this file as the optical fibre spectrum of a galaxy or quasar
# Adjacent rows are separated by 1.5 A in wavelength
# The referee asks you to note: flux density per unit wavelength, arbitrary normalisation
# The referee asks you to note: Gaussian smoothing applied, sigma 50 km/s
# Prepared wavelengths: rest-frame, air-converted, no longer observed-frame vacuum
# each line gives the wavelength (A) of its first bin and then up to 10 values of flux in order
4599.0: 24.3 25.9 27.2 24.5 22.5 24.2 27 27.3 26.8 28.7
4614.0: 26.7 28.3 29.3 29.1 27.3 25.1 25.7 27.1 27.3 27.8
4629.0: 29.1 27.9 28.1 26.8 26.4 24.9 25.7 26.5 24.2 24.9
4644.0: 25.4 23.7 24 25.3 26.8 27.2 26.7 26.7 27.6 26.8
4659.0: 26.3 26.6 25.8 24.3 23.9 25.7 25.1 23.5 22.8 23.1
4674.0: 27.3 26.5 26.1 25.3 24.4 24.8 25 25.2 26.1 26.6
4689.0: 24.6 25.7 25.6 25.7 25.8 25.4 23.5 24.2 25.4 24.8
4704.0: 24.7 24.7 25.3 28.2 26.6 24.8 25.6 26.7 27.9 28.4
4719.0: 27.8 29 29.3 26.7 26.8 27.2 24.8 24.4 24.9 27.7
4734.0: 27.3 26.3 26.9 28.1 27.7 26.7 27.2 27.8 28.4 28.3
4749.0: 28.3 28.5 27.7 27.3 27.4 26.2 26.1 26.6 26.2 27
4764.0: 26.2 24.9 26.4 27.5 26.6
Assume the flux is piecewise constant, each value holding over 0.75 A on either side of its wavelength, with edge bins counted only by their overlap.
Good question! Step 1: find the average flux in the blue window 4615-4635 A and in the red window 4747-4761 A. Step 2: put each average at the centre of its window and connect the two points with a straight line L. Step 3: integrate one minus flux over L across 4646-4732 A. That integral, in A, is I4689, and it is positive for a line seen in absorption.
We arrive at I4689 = 5.13 A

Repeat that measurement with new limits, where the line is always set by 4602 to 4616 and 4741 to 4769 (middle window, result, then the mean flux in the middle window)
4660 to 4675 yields 1.0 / 24.8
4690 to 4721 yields 1.0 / 26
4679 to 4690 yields 0.6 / 25.3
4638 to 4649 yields 0.6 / 24.9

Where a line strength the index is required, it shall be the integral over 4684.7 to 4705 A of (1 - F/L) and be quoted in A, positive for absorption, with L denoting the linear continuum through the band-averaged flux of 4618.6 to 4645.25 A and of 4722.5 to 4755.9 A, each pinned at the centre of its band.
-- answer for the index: 1.2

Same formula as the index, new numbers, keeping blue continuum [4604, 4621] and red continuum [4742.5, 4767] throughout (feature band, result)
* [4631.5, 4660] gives 1.06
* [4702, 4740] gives 0.62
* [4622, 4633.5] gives -0.21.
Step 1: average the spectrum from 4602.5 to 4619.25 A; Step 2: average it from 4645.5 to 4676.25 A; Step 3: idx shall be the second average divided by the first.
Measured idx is 0.95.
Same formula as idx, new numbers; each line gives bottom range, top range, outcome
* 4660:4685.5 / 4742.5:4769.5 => 1.08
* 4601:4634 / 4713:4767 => 1.00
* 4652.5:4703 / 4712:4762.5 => 1.07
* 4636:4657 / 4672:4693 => 0.99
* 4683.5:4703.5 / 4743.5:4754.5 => 1.11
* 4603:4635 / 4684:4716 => 0.95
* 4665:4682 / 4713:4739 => 1.08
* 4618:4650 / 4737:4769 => 1.03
